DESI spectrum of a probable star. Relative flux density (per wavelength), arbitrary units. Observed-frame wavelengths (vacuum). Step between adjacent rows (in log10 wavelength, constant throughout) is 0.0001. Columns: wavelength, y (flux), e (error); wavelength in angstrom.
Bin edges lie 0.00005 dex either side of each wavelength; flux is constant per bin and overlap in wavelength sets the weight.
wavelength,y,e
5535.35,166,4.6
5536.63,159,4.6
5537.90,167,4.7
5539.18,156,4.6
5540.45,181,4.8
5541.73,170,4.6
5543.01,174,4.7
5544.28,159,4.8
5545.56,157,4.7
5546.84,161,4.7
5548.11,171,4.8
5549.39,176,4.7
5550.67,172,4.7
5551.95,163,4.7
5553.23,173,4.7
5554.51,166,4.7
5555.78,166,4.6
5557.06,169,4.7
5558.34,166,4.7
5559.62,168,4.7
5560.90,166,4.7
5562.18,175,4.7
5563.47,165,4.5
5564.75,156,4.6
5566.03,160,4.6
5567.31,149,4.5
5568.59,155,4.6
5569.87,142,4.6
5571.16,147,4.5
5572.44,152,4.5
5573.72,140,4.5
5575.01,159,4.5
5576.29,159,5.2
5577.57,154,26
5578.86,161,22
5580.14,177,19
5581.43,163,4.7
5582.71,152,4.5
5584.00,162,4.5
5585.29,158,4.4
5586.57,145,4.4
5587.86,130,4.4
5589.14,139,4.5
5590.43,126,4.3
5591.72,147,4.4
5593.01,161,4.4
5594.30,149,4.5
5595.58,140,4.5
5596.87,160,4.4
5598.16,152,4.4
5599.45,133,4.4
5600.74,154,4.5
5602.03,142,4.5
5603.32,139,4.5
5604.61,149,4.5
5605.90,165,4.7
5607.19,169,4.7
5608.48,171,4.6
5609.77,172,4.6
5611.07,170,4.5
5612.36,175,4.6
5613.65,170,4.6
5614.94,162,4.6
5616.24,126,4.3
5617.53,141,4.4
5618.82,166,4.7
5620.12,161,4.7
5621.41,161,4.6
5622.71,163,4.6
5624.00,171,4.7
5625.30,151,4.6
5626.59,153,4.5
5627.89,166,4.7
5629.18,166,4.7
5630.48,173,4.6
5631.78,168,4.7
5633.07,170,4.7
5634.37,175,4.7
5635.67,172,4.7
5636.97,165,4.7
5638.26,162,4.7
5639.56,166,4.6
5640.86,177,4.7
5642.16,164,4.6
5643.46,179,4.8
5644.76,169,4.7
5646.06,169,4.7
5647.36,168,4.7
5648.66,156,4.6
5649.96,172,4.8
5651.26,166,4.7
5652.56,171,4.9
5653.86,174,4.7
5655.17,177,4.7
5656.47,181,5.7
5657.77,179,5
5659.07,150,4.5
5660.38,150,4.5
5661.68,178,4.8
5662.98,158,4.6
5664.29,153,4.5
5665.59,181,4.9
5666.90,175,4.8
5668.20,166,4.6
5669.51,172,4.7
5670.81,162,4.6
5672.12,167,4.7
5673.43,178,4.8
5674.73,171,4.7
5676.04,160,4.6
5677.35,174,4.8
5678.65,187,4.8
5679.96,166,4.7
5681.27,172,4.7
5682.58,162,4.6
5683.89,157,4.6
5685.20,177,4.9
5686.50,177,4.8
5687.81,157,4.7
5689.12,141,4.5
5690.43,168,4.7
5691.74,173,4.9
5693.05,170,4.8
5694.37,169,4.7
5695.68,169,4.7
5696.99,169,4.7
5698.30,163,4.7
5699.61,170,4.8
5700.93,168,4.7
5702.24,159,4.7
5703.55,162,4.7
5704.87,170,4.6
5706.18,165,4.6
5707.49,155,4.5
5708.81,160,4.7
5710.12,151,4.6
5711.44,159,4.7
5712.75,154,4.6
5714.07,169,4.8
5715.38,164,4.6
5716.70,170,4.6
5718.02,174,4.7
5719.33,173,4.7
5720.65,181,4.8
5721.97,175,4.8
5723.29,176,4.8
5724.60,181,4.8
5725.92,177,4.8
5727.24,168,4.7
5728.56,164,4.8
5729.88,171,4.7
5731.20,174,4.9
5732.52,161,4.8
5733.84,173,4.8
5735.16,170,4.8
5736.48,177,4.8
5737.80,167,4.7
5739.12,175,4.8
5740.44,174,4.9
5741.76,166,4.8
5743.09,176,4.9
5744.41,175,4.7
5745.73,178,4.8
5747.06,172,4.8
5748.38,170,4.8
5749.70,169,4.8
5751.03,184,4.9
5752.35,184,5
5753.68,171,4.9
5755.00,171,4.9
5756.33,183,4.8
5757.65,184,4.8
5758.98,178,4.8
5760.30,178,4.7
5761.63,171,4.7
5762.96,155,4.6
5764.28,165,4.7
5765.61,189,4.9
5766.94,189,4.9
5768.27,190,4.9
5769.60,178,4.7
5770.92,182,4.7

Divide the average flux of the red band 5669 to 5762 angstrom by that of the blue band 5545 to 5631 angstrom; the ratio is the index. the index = 1.08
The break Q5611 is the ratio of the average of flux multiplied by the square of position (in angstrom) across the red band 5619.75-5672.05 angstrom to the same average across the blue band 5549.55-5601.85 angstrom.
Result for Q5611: 1.1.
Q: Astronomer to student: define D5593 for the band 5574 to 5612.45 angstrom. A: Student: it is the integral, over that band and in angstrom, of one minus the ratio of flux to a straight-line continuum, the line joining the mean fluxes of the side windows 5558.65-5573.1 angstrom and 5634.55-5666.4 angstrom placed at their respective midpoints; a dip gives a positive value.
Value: 1.7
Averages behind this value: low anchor 158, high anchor 168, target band 154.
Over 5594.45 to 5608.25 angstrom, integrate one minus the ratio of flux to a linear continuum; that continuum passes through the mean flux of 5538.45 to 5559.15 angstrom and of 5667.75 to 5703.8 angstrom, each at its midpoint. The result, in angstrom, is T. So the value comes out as 1.4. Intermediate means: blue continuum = 168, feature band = 151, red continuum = 167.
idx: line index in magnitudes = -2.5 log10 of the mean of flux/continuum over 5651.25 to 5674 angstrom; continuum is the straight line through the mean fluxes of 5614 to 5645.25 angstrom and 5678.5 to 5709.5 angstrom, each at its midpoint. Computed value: -0.03 mag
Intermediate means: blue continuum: 164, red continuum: 166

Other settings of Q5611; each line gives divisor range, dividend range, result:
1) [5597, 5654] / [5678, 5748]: 1.07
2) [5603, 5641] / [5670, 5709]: 1.05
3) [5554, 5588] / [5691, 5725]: 1.11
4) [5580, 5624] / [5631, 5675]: 1.11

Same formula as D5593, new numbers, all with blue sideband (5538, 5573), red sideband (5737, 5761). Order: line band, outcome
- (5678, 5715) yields 1.54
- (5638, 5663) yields 0.10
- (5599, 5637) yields 1.51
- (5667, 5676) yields 0.08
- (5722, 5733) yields 0.13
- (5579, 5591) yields 1.05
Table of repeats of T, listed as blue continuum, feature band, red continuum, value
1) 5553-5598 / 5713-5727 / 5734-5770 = -0.11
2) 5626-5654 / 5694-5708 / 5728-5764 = 0.45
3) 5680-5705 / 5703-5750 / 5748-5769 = 0.61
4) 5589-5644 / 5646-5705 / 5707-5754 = -0.93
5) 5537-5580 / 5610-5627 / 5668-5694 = 0.56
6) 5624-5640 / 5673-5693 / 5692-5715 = -0.43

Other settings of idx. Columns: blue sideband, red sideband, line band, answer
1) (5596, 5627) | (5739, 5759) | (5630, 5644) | -0.061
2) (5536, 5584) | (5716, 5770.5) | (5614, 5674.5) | 0.013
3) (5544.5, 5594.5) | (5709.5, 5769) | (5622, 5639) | -0.016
